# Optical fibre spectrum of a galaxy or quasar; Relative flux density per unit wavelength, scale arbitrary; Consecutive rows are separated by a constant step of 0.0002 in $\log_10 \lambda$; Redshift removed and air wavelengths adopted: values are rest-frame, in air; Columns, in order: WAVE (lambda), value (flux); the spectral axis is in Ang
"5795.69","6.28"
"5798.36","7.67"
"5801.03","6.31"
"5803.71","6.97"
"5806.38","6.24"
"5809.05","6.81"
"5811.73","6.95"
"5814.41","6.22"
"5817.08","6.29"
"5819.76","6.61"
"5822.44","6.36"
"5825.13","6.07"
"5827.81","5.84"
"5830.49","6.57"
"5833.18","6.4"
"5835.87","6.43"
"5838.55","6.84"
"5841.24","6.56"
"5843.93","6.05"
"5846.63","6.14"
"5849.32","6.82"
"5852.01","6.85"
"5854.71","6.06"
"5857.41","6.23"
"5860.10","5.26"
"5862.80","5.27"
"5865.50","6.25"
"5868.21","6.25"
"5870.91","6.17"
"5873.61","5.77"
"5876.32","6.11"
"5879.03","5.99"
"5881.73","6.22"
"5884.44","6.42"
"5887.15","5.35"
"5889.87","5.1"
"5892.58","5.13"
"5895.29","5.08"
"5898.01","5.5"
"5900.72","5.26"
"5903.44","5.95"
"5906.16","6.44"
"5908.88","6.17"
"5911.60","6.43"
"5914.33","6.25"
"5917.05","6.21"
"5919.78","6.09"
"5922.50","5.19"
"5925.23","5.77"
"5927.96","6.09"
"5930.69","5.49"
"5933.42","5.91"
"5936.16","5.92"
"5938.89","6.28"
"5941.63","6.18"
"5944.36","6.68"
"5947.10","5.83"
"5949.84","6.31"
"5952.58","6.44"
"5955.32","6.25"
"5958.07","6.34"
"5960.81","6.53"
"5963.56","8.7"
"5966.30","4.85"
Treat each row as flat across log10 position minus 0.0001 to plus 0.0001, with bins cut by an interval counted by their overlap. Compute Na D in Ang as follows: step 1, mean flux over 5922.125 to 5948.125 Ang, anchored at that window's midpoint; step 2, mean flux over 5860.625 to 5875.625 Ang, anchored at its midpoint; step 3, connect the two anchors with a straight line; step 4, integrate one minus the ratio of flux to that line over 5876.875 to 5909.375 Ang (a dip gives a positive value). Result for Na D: 1.2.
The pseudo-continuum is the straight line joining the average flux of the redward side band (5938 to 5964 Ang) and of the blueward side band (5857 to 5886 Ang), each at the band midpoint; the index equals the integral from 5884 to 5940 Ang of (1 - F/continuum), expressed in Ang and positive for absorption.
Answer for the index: 3.9 Ang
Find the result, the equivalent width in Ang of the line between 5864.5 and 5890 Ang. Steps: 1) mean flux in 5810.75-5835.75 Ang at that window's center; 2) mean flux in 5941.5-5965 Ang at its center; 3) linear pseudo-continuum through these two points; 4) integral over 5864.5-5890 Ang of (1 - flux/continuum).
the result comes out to 1.82 Ang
